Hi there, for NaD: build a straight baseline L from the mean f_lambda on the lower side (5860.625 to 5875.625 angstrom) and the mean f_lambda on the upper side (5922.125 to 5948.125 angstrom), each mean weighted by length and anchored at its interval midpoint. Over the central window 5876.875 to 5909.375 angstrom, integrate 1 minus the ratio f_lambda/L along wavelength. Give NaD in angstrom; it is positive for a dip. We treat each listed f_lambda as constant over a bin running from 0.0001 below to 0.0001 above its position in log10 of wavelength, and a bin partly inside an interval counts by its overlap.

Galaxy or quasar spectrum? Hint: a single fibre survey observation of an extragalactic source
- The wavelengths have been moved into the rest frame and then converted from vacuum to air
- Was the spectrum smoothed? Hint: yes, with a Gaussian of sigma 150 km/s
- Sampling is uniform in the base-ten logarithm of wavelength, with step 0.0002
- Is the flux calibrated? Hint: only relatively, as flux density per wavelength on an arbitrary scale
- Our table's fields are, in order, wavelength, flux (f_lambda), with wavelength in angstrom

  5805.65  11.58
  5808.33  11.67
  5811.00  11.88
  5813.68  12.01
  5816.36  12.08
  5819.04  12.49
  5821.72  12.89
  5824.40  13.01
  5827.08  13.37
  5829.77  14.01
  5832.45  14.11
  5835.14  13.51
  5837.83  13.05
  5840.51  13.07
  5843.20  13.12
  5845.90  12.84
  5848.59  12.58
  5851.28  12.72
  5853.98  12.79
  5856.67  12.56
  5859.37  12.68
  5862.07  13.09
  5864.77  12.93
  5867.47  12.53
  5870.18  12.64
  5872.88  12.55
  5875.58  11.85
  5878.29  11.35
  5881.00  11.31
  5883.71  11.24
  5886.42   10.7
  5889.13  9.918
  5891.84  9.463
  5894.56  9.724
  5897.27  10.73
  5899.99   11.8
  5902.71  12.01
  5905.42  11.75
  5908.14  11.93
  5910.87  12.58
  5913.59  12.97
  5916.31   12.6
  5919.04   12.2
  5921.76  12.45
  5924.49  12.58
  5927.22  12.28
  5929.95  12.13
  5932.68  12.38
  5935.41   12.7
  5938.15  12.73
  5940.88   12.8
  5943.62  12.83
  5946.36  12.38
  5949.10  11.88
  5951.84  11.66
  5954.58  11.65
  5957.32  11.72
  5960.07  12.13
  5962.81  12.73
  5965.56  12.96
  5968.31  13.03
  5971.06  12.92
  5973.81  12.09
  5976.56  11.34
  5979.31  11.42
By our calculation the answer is 4.17 angstrom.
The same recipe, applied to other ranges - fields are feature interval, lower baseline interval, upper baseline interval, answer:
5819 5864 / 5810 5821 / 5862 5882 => -3.20 angstrom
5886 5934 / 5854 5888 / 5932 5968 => 2.16 angstrom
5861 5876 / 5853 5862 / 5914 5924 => 0.07 angstrom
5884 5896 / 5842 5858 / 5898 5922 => 2.25 angstrom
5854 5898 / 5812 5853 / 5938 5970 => 3.93 angstrom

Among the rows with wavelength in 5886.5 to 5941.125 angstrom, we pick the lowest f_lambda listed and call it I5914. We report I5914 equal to 9.463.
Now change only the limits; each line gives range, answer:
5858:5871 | 12.53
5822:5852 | 12.58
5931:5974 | 11.65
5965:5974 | 12.09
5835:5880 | 11.35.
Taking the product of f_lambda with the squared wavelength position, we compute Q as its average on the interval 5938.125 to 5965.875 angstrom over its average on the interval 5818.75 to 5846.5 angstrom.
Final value 0.96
